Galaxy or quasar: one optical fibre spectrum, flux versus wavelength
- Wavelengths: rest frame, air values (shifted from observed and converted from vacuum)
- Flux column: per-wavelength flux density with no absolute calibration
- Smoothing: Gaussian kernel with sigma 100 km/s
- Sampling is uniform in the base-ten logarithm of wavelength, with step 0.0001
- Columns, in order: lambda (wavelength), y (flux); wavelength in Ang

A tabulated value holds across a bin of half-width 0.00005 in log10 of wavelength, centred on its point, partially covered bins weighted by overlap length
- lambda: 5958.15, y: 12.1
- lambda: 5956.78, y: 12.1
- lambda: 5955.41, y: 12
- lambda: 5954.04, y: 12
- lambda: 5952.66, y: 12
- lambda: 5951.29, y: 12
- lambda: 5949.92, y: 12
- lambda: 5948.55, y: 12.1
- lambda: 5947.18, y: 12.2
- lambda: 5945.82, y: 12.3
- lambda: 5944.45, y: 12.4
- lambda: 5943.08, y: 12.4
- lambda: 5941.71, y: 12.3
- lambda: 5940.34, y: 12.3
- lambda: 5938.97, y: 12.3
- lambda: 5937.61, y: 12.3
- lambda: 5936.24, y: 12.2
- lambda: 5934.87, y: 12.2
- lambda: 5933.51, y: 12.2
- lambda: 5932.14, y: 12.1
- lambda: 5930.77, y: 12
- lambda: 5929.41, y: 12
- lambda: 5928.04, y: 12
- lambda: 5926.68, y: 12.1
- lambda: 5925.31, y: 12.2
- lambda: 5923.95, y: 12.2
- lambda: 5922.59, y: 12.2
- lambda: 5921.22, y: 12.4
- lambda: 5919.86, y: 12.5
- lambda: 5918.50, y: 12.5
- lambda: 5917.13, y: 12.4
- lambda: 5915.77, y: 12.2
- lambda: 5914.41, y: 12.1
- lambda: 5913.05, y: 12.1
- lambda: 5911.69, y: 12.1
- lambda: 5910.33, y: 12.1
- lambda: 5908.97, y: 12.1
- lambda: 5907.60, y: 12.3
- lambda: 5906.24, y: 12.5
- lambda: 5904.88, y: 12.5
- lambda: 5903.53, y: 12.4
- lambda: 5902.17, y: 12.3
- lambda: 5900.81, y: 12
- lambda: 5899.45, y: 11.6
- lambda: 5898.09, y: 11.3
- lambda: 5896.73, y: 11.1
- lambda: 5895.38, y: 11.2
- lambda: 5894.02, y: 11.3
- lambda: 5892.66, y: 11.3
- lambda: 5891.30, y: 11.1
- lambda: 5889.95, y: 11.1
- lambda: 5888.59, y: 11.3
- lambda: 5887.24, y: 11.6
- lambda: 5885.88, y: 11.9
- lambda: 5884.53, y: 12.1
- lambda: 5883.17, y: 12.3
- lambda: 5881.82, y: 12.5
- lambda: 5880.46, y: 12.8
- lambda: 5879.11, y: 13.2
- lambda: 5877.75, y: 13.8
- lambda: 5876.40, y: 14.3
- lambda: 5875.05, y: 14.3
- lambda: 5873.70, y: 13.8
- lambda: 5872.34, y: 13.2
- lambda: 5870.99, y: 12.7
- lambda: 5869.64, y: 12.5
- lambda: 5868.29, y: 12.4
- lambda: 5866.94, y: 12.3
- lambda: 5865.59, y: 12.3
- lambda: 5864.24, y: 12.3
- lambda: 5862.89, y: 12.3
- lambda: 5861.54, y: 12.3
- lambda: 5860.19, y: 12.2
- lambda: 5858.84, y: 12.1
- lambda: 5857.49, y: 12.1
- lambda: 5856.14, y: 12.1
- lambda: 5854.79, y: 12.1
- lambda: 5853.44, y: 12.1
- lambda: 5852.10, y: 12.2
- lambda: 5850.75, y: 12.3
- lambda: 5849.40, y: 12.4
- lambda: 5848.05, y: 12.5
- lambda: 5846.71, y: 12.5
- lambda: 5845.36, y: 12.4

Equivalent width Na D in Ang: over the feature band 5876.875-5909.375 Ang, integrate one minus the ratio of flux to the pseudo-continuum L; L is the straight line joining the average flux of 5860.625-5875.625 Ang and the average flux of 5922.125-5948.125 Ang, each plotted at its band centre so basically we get 1.4 Ang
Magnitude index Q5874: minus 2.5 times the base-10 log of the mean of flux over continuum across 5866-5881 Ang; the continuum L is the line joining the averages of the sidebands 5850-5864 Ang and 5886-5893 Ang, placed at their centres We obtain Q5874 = -0.127 mag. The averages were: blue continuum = 12.2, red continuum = 11.3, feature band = 13.2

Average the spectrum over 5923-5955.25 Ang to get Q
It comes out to 12.2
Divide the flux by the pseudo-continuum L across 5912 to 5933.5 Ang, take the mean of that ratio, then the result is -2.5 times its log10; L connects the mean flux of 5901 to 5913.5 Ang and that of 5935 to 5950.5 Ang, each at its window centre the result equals 0.01 mag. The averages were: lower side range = 12.3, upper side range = 12.3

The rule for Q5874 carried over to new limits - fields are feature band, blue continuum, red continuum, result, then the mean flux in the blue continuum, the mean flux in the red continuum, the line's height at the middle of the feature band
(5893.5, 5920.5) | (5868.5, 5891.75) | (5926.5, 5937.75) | 0.029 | 12.6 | 12.1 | 12.4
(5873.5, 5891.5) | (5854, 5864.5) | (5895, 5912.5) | -0.046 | 12.2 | 12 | 12.1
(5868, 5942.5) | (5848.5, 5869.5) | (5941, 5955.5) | -0.005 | 12.2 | 12.2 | 12.2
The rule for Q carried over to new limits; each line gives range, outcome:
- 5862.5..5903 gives 12.3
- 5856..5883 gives 12.8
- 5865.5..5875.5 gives 12.9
